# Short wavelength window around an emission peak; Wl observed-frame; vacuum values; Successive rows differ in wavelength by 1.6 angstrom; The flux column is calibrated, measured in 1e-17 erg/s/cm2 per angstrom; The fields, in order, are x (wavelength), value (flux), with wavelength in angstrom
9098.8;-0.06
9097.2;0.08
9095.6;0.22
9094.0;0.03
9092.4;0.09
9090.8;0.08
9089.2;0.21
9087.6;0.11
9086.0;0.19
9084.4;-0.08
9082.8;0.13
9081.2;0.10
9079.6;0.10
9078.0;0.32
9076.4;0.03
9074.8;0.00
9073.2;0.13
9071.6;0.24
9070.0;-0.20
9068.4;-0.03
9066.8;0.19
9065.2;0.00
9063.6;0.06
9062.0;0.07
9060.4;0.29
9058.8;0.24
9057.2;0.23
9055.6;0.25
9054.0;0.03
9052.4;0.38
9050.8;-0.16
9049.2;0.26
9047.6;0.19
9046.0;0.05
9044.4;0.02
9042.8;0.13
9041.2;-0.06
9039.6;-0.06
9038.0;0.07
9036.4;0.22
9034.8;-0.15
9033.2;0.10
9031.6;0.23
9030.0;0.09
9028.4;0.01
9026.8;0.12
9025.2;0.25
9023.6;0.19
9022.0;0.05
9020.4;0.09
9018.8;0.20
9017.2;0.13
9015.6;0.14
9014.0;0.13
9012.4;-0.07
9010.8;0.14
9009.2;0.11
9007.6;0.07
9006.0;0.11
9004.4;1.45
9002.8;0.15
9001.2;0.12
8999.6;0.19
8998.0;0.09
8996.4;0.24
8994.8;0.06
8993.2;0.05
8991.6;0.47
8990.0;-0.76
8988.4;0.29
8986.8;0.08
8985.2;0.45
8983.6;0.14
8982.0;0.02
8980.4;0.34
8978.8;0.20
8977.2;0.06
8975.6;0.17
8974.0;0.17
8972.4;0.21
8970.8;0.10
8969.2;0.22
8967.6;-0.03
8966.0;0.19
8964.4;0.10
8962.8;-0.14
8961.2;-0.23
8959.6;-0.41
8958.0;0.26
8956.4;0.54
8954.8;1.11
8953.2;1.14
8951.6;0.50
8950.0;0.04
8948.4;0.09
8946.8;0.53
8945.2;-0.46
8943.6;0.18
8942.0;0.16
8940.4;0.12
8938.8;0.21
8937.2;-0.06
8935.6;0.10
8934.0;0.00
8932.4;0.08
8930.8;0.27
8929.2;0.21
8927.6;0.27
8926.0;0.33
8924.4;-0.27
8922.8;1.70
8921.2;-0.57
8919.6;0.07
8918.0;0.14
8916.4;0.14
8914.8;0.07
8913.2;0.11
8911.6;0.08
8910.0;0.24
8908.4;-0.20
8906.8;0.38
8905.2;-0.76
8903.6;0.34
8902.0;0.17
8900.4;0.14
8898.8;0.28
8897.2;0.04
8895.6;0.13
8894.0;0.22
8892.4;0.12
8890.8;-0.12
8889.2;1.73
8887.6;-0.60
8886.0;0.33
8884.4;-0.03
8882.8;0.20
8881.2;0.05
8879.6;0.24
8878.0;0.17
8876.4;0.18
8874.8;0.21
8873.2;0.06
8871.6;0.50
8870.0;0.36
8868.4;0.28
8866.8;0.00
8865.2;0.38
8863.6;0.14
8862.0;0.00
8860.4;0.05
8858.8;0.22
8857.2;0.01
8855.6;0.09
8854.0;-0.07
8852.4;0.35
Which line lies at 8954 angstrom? H-beta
